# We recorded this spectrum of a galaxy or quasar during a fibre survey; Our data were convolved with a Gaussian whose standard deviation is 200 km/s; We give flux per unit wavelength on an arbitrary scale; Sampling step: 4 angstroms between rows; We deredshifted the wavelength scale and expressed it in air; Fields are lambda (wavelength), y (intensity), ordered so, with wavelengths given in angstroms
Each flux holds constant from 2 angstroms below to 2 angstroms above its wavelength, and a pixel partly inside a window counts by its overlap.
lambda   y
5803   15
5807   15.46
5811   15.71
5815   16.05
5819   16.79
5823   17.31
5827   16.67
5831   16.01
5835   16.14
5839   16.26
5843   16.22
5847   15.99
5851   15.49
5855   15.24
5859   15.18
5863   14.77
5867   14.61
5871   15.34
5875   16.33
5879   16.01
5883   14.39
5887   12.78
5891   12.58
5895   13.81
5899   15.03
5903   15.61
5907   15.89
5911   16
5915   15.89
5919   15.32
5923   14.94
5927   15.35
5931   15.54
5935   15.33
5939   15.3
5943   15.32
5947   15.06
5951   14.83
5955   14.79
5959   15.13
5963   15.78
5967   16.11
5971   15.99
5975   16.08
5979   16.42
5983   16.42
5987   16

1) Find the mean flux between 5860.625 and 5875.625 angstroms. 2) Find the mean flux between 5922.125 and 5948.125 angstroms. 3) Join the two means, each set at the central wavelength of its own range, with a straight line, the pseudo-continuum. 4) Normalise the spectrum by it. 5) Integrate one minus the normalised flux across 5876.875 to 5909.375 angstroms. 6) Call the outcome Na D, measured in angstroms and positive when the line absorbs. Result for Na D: 1.4 angstroms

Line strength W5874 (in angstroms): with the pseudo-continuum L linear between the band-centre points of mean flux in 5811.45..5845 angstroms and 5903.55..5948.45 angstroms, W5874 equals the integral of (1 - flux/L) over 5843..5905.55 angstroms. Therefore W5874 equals 4.0 angstroms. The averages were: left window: 16.4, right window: 15.5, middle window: 14.9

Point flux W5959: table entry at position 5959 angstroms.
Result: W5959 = 15.13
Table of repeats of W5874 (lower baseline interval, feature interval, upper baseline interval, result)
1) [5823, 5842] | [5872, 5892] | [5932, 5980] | 1.84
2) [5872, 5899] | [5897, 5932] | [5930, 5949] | -1.47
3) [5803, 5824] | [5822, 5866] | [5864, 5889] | -0.99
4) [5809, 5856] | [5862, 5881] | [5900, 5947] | 0.51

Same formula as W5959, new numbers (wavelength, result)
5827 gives 16.67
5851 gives 15.49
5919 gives 15.32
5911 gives 16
